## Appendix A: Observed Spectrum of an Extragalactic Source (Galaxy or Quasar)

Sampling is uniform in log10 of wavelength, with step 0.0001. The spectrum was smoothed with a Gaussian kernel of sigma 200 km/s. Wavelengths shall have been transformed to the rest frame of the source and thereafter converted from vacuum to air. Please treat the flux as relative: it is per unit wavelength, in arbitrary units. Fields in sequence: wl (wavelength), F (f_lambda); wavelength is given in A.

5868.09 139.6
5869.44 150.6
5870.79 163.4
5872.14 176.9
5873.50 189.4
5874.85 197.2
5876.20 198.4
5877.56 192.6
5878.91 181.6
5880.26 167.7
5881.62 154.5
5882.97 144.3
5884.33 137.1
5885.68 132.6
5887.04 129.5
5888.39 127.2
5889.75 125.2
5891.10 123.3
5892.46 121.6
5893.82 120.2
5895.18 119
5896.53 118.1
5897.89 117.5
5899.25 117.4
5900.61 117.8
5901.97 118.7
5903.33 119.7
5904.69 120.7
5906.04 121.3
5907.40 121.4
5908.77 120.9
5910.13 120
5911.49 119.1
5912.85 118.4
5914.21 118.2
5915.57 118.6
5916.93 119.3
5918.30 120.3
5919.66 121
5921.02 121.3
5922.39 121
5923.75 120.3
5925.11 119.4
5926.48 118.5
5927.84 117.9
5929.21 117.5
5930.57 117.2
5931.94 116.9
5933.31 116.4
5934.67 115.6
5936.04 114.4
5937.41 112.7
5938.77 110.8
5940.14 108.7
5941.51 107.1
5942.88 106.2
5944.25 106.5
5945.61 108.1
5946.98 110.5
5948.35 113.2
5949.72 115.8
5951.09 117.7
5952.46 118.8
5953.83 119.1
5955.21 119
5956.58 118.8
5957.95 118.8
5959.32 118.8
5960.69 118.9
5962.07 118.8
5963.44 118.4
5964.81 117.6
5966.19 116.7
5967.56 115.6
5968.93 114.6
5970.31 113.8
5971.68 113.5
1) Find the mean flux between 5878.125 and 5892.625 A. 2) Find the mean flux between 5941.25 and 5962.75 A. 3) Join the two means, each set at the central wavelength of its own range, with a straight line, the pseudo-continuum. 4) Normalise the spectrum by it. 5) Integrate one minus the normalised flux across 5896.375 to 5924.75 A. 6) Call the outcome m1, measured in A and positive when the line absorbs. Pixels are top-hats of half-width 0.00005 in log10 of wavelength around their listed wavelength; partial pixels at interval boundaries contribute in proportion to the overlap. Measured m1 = 2.5 A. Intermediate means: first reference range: 142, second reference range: 115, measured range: 120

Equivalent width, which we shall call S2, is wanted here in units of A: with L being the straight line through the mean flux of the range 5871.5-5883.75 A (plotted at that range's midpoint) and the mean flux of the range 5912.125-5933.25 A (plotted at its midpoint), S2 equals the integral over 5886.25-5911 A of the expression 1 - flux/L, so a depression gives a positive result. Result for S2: 4.7 A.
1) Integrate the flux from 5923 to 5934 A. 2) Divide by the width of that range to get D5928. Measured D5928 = 118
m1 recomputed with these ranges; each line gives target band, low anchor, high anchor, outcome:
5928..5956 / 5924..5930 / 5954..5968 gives 1.10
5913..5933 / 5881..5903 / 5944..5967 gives 0.40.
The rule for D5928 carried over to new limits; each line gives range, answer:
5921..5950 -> 114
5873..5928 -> 132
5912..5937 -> 118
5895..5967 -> 117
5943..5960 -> 115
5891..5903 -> 119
